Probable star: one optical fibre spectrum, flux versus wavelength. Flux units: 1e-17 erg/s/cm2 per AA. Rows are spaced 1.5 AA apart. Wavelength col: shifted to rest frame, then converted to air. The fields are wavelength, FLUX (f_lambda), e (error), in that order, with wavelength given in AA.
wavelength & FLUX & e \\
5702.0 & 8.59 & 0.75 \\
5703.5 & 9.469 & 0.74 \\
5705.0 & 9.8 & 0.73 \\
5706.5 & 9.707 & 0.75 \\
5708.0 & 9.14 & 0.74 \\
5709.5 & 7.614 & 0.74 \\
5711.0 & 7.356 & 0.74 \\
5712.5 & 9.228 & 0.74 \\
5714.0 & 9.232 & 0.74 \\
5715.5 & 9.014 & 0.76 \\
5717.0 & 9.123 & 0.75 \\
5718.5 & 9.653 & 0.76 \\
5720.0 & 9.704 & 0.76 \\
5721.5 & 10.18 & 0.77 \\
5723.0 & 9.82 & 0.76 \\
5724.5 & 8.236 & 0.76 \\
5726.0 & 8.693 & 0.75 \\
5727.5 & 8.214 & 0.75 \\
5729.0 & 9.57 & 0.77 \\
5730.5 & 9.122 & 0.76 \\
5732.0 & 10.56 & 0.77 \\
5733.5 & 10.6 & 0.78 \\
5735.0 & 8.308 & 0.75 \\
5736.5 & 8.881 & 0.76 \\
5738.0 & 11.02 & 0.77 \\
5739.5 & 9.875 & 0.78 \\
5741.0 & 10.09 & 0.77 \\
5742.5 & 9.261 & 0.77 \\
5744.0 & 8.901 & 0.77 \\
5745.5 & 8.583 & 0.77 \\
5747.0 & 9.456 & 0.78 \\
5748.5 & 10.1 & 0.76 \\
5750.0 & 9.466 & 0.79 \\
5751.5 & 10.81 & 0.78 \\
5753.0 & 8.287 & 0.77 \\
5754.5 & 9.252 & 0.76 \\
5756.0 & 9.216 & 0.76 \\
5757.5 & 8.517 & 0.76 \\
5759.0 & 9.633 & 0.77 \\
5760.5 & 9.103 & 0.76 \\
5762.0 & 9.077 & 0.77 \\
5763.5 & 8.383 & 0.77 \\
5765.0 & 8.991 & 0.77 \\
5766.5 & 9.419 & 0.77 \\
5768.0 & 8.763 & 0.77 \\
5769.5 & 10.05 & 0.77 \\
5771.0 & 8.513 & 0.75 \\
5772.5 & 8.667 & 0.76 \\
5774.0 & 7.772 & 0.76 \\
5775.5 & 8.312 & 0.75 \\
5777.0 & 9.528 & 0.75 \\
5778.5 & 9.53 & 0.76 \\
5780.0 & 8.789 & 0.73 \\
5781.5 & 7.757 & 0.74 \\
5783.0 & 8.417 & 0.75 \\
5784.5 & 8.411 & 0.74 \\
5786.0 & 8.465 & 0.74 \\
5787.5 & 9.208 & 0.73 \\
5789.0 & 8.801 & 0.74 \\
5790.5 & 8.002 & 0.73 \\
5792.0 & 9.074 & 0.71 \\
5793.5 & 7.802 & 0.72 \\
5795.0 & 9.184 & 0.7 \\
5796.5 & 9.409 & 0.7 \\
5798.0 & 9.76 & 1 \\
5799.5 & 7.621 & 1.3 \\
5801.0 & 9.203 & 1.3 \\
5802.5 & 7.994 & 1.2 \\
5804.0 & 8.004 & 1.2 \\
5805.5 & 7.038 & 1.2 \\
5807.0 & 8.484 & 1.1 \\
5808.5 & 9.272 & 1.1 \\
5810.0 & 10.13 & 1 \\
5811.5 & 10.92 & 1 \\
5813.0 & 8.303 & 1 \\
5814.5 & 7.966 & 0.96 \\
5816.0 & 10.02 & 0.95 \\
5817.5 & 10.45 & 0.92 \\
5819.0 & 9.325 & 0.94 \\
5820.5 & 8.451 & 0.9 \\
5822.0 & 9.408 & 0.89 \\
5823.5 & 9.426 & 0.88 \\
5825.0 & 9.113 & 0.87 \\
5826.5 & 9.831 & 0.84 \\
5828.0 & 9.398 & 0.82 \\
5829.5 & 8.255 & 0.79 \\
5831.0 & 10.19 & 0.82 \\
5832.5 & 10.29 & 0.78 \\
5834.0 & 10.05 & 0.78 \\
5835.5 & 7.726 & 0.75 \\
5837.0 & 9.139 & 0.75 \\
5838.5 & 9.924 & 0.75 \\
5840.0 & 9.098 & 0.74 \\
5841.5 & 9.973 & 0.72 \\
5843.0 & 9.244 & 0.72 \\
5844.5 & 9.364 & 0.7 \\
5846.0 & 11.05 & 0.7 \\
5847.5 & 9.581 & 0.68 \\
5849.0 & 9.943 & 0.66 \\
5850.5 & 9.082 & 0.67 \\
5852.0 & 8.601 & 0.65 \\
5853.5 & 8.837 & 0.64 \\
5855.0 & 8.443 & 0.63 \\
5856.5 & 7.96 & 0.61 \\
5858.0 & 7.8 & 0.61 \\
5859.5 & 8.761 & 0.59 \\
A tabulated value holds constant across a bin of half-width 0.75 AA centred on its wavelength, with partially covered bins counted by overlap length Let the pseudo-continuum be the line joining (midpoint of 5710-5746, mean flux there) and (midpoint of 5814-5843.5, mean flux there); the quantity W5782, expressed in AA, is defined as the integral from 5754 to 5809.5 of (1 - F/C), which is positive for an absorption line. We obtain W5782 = 3.5 AA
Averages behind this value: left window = 9.29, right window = 9.38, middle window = 8.75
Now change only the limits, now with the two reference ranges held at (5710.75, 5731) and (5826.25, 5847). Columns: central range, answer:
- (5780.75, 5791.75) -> 1.0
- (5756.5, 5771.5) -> 0.4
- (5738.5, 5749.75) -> -0.4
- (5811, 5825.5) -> 0.2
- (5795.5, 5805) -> 0.8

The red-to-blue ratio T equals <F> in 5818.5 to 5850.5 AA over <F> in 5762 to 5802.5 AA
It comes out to 1.1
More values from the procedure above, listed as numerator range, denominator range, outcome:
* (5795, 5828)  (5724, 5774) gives 0.98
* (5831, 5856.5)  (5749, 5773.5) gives 1.03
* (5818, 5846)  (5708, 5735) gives 1.03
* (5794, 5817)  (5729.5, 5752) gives 0.92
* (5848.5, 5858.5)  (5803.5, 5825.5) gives 0.95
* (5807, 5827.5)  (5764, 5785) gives 1.07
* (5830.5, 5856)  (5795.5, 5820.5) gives 1.05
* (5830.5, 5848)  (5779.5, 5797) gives 1.12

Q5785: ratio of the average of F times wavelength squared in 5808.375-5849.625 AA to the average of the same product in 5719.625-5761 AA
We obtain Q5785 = 1.04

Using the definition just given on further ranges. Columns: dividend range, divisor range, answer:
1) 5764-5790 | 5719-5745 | 0.94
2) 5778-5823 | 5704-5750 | 0.97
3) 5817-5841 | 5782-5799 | 1.09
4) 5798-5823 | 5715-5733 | 0.99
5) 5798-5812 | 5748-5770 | 0.96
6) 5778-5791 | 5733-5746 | 0.92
